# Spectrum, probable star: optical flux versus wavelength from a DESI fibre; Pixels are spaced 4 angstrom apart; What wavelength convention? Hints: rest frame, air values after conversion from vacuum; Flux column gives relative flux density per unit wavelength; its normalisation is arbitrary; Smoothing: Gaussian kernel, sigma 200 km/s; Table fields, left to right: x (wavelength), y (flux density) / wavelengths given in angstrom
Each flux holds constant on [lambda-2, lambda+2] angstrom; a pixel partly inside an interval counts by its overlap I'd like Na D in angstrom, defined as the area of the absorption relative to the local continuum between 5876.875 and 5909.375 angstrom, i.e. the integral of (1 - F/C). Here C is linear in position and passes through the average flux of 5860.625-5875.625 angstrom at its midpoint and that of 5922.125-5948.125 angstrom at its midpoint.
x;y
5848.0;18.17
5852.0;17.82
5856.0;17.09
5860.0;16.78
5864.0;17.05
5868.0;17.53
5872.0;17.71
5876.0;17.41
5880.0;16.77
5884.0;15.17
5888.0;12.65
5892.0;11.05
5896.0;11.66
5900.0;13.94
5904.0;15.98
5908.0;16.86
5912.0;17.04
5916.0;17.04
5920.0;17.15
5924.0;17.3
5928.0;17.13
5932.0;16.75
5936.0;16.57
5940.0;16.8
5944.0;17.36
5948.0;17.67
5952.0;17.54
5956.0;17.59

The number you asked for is 5.5 angstrom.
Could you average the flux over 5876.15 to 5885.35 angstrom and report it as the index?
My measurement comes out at 16.3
